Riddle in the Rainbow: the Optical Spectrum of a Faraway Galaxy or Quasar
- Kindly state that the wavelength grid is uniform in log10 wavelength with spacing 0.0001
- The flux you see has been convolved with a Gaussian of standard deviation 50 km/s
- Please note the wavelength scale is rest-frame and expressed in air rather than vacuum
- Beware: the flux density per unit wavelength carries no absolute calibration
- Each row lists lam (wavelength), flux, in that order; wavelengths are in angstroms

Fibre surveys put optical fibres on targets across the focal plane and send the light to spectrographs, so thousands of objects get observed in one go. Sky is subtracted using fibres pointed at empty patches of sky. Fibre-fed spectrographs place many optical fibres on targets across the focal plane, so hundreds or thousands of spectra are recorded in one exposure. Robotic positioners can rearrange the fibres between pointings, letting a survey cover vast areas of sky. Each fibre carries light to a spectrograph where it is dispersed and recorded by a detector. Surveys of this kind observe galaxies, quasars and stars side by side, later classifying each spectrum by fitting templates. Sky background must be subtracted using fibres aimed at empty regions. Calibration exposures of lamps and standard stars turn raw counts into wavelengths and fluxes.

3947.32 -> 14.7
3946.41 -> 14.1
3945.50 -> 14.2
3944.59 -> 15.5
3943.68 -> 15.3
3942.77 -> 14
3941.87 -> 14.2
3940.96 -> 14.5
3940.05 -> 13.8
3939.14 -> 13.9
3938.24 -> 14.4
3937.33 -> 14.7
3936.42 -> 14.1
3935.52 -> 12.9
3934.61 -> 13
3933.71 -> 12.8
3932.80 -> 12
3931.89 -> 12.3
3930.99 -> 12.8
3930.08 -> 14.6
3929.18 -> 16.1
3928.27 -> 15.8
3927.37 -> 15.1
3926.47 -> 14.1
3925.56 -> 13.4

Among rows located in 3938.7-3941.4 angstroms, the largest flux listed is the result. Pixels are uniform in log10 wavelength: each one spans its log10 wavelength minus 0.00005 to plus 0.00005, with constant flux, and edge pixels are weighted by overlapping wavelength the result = 14.5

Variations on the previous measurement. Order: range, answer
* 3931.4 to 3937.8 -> 14.7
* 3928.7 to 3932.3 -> 16.1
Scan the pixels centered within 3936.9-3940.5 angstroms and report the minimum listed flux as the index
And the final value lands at 13.8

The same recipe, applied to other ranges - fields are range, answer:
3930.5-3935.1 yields 12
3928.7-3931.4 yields 12.8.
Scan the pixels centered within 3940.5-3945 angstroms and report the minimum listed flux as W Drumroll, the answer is 14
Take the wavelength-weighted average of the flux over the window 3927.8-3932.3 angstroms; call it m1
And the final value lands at 14.4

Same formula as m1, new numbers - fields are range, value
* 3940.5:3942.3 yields 14.3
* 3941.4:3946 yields 14.6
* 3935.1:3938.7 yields 14.1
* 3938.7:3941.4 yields 14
